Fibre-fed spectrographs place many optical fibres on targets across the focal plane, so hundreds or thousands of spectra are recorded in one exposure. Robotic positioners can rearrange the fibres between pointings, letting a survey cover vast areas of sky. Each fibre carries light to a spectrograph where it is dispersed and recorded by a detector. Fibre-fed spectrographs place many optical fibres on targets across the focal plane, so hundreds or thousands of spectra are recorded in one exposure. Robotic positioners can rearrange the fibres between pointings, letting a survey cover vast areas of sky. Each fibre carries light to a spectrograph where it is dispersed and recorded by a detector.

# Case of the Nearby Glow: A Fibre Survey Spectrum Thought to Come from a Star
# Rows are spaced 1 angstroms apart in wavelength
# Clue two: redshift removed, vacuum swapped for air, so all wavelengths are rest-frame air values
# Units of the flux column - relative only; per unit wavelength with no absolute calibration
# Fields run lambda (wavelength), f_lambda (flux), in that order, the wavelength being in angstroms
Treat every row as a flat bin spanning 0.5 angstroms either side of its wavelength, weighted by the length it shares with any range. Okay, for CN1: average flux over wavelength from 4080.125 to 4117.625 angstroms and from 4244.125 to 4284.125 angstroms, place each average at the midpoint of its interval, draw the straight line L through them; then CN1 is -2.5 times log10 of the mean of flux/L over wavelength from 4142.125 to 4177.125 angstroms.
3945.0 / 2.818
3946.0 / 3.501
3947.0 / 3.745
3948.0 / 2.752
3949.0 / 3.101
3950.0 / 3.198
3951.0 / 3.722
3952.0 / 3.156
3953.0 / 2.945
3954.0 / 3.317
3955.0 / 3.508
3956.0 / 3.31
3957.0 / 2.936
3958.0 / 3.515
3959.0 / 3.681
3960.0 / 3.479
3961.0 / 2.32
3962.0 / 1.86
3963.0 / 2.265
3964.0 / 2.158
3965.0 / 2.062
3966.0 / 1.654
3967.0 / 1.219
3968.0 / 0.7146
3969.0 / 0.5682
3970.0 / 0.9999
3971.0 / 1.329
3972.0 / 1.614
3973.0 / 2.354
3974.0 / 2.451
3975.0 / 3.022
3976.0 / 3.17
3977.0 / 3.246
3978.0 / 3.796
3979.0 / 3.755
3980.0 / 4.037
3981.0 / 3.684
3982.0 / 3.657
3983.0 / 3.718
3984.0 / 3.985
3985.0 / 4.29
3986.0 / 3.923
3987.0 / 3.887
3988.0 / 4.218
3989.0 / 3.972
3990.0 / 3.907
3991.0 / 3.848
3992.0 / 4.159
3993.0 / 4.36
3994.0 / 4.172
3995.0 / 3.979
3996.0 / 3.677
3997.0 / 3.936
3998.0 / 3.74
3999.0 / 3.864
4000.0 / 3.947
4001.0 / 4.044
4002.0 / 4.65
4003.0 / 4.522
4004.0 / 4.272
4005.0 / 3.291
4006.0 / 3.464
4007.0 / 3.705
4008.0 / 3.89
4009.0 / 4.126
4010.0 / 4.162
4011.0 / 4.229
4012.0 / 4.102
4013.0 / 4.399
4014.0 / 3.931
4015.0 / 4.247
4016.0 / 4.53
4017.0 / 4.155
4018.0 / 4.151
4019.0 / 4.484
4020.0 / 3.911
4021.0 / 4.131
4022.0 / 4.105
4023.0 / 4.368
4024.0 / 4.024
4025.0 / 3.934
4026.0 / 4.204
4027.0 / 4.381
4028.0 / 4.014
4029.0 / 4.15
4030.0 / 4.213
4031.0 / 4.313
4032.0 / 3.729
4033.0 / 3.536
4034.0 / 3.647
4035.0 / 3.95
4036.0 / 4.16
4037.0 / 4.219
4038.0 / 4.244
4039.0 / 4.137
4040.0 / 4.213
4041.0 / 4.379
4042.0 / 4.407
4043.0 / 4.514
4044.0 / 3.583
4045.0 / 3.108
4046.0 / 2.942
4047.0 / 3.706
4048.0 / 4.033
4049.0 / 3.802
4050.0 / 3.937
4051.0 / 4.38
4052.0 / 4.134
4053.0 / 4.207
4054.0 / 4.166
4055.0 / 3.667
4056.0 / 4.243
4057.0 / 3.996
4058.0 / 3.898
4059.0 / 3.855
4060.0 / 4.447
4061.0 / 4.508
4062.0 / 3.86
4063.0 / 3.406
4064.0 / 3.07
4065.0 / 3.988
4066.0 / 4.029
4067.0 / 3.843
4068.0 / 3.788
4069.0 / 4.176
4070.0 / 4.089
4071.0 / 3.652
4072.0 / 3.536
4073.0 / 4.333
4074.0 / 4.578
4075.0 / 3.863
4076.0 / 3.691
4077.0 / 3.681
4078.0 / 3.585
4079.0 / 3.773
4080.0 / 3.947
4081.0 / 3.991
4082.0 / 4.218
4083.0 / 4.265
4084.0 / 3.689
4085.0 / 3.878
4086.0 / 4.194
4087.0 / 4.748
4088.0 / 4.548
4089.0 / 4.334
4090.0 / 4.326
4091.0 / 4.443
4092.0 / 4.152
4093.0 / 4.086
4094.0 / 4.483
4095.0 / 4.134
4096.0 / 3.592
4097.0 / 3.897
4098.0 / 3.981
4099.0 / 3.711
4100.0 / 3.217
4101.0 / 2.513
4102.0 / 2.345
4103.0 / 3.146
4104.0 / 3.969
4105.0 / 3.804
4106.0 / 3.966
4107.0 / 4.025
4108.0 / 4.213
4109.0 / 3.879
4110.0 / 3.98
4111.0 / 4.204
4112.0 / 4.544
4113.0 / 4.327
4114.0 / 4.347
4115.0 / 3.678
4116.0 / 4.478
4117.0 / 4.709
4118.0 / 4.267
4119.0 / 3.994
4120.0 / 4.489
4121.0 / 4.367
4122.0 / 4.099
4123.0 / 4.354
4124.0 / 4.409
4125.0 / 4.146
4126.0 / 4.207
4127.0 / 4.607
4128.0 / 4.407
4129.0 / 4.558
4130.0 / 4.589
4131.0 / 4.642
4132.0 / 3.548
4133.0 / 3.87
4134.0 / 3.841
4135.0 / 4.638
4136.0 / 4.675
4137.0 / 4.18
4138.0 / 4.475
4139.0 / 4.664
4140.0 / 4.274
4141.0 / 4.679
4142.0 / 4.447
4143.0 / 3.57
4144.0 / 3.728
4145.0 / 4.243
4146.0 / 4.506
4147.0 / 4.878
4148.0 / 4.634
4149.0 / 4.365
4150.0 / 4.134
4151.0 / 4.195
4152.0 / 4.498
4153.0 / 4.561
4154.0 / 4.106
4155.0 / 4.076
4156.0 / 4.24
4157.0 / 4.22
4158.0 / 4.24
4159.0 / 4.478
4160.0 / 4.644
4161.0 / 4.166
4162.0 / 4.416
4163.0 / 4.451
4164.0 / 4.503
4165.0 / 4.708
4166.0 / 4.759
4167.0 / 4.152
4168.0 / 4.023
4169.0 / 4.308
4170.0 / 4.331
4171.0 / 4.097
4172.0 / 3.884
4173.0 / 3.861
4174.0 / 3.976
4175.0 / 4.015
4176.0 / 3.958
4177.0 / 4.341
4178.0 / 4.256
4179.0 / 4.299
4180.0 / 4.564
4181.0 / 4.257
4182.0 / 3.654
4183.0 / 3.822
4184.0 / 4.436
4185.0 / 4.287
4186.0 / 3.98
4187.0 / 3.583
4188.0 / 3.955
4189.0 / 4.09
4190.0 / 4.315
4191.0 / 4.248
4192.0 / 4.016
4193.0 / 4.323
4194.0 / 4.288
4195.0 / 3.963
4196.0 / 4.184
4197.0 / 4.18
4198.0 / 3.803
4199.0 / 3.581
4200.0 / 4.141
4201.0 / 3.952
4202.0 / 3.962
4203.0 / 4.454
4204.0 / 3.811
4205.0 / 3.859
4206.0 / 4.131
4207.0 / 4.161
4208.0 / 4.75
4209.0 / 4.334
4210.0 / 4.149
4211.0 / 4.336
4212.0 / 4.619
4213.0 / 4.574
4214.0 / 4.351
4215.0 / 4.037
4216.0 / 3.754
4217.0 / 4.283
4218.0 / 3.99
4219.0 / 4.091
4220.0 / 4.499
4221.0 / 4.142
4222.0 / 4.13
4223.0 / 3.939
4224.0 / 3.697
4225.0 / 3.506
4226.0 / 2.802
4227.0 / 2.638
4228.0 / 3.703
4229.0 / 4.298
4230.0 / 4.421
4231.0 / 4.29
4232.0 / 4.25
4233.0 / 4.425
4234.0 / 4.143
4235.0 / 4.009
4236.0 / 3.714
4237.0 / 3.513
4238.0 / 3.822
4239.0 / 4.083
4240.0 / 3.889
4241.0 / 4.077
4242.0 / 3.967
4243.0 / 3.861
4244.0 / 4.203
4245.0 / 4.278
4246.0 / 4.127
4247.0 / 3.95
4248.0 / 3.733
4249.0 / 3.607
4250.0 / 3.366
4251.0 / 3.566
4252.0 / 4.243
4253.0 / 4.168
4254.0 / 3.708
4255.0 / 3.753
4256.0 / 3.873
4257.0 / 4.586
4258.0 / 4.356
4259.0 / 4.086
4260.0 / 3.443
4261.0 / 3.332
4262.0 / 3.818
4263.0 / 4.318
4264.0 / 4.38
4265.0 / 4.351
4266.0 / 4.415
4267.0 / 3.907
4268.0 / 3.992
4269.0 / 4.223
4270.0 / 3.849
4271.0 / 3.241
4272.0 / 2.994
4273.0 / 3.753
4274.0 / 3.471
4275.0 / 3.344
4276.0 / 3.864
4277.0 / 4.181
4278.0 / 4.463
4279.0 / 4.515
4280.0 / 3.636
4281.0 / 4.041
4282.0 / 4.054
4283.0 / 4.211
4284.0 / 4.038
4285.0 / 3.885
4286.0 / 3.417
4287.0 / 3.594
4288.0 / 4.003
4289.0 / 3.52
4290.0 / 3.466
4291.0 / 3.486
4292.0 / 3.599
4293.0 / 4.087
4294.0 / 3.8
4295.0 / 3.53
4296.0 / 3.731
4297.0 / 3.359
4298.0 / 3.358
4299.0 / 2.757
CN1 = -0.08 mag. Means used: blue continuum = 4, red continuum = 3.93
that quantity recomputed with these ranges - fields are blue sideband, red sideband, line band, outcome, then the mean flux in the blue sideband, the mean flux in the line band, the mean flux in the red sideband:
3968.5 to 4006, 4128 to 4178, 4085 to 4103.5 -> 0.04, 3.51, 3.88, 4.29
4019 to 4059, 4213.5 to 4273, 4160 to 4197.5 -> -0.06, 4.02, 4.19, 3.93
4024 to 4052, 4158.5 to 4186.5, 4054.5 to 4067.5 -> 0.04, 4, 3.91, 4.24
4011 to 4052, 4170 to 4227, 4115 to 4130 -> -0.07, 4.06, 4.35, 4.07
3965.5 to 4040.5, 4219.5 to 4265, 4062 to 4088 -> -0.05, 3.69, 3.93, 3.93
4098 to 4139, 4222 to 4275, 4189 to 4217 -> -0.05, 4.09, 4.16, 3.88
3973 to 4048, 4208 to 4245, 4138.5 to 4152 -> -0.09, 3.95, 4.34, 4.03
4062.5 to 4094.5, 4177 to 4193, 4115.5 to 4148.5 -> -0.07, 4.01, 4.34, 4.13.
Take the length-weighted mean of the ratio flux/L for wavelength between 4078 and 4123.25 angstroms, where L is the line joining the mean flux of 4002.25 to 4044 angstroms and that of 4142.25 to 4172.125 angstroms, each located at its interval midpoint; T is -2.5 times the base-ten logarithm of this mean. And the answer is 0.053 mag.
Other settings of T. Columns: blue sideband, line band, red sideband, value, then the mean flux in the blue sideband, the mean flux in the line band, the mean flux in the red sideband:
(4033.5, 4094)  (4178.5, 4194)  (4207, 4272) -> -0.035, 4.01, 4.13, 3.99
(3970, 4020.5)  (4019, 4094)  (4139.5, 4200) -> -0.027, 3.77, 4.02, 4.21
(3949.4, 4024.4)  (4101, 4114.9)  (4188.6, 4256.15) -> -0.029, 3.45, 3.85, 4.02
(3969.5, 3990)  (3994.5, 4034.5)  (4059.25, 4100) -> -0.152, 3.27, 4.05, 4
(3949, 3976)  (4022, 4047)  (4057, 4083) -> -0.169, 2.46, 4.01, 3.92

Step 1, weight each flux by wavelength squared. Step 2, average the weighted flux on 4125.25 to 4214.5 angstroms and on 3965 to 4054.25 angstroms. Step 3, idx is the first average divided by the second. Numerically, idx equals 1.2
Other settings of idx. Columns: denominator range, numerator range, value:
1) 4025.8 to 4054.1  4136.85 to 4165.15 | 1.15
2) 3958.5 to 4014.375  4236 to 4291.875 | 1.33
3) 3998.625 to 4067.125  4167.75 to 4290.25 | 1.09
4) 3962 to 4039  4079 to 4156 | 1.22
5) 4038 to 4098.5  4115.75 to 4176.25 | 1.12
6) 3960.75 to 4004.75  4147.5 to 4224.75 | 1.44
